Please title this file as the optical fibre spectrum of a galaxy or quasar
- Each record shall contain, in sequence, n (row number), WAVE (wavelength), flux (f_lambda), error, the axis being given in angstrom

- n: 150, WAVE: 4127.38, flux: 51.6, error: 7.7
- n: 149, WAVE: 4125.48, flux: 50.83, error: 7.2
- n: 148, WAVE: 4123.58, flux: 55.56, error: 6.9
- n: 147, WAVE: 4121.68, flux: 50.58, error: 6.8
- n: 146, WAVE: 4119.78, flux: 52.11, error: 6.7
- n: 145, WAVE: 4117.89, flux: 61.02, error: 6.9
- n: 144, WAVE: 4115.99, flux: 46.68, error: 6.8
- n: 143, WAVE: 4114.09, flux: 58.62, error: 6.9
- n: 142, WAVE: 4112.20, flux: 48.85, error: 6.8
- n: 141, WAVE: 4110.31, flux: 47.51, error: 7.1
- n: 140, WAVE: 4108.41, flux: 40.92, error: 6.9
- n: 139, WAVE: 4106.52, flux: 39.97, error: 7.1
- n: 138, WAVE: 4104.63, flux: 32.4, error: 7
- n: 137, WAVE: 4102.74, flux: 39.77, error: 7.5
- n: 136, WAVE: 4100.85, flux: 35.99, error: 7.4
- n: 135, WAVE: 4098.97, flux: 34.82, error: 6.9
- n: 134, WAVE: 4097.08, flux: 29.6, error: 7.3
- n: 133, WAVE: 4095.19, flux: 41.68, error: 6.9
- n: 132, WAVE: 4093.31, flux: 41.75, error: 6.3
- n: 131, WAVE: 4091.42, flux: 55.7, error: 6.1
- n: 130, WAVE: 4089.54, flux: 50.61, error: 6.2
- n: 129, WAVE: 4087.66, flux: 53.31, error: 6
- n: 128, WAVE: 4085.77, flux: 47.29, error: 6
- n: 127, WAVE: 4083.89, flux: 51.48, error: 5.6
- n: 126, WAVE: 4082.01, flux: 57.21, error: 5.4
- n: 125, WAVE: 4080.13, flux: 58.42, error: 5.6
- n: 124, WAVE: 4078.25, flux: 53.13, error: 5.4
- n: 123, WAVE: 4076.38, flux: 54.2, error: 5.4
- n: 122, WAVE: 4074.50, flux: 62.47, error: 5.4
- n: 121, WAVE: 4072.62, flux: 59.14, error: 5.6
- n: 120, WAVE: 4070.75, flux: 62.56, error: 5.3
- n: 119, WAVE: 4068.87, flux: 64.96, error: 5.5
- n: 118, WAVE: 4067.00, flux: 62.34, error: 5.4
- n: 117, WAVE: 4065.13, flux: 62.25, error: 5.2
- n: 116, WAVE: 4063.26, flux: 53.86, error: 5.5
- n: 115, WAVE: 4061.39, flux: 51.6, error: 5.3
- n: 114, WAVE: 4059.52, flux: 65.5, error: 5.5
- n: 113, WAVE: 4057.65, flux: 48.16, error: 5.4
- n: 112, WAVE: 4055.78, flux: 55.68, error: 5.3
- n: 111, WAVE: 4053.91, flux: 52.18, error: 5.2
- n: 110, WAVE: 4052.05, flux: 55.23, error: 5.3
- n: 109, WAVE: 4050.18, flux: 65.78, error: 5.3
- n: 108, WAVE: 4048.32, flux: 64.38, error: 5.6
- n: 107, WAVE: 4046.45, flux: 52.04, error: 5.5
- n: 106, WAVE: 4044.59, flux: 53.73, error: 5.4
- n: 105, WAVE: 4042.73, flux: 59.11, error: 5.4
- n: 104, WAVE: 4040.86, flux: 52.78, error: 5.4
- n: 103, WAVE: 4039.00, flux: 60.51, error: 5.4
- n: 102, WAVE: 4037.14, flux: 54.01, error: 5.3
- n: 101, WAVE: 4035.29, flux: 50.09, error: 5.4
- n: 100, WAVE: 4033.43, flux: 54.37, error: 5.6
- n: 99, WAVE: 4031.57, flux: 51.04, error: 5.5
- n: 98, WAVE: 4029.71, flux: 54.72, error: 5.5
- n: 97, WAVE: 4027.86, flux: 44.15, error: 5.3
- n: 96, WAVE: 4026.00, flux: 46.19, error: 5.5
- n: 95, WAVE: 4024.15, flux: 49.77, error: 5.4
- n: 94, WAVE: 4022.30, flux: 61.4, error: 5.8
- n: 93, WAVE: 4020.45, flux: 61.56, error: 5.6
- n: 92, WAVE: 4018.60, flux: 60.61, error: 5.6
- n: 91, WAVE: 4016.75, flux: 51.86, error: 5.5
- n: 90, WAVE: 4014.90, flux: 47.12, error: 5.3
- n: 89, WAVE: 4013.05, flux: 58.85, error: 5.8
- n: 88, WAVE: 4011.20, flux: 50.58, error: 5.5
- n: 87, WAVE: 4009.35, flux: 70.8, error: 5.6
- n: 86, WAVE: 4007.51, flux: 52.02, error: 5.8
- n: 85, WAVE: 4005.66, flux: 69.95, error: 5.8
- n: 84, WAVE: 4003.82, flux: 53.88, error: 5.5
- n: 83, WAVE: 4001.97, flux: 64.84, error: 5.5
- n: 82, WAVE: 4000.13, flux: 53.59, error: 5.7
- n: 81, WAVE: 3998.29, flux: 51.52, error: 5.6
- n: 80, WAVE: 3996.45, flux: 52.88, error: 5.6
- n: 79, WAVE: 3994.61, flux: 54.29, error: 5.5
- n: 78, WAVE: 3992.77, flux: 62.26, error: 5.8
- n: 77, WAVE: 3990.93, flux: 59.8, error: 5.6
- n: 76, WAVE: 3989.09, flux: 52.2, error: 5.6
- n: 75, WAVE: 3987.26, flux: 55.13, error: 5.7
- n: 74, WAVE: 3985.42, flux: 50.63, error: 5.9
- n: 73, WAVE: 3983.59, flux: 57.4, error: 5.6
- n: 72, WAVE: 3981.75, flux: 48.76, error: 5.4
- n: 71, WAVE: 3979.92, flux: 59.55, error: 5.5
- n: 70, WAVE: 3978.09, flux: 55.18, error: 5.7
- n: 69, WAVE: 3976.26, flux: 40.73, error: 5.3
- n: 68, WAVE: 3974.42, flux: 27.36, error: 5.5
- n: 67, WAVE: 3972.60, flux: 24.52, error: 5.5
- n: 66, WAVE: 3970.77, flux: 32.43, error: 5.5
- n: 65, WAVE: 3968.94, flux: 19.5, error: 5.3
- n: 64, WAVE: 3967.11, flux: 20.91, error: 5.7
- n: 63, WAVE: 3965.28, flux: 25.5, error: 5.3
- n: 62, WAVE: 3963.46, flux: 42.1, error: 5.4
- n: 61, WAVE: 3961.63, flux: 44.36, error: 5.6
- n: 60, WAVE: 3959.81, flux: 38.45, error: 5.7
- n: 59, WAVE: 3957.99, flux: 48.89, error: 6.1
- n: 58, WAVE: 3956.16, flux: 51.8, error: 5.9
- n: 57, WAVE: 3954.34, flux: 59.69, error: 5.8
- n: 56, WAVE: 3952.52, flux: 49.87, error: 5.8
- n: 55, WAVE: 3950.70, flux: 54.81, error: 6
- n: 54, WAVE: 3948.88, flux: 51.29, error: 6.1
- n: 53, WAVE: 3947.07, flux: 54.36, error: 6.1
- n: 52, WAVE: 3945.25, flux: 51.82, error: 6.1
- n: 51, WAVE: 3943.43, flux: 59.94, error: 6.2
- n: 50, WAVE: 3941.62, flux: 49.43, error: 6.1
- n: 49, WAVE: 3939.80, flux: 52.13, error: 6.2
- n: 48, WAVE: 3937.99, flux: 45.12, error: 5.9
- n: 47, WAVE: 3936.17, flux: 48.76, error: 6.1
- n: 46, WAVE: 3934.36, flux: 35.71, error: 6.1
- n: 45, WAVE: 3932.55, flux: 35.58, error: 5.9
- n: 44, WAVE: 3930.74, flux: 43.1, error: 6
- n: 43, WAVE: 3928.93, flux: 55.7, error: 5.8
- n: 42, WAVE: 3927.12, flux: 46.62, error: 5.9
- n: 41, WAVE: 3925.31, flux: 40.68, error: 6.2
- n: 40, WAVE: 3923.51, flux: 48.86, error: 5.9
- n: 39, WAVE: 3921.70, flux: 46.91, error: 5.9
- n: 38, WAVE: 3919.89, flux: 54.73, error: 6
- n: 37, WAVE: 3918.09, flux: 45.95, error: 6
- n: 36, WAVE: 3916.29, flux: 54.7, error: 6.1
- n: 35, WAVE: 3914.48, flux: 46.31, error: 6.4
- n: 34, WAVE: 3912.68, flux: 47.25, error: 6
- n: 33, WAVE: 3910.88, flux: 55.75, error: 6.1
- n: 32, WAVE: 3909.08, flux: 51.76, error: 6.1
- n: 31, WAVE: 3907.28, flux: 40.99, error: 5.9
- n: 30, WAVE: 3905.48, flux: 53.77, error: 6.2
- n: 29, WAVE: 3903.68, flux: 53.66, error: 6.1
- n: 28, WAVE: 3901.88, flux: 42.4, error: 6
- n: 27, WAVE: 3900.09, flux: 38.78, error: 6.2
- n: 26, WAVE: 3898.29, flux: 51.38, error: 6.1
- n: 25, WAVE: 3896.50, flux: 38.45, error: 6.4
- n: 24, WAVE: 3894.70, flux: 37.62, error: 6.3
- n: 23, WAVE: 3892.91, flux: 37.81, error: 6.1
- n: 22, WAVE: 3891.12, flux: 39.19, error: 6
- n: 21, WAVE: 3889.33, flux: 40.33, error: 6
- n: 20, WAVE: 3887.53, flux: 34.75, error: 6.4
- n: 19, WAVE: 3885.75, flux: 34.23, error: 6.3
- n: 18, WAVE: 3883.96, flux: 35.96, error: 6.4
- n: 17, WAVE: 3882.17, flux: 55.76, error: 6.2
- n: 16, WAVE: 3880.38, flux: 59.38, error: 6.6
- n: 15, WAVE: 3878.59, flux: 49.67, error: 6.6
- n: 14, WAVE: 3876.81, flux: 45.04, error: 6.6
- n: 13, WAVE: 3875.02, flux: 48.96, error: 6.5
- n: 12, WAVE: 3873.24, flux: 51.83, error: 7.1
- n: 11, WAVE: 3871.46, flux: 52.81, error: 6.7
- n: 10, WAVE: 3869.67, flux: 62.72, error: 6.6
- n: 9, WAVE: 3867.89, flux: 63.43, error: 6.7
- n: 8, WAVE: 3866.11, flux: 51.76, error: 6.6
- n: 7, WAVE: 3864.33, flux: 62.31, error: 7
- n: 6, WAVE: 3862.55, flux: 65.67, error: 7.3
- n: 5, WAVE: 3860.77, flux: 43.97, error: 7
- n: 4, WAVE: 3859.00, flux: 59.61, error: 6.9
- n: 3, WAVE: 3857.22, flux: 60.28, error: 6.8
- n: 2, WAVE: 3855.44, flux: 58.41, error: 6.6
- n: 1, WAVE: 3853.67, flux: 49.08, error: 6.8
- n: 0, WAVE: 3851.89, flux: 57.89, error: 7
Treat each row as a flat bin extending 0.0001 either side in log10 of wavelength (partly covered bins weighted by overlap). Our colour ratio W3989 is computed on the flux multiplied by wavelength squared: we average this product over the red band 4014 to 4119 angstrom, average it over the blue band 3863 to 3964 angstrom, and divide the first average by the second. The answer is 1.17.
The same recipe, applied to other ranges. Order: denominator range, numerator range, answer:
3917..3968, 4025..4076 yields 1.28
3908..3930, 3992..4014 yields 1.22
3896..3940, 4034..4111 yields 1.20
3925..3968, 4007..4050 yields 1.24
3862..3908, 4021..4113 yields 1.19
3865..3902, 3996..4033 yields 1.27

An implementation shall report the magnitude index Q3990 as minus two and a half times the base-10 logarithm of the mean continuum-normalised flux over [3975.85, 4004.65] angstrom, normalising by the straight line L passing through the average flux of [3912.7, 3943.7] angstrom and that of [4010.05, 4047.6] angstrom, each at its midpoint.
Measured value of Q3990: -0.069 mag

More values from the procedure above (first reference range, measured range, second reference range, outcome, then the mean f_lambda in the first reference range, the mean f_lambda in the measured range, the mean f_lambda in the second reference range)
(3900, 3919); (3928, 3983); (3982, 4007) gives 0.190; 48.7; 44.3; 56.5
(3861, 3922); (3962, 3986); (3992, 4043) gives 0.342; 48.5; 38.8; 55.5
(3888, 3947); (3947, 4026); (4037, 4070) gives 0.049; 46.6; 50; 57.6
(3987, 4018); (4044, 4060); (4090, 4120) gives -0.125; 56.6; 56.8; 44.1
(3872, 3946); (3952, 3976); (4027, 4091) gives 0.317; 46.5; 37.2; 55.8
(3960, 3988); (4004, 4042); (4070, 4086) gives -0.156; 40.1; 55.1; 56.5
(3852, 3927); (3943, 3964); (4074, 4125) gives -0.037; 49.1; 50.5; 48.1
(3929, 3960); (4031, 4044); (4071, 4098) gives -0.080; 49.3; 54.6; 51.4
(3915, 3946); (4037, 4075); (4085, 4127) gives -0.236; 47.9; 58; 46.2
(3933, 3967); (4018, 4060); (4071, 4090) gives -0.053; 47.2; 55.2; 55.1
